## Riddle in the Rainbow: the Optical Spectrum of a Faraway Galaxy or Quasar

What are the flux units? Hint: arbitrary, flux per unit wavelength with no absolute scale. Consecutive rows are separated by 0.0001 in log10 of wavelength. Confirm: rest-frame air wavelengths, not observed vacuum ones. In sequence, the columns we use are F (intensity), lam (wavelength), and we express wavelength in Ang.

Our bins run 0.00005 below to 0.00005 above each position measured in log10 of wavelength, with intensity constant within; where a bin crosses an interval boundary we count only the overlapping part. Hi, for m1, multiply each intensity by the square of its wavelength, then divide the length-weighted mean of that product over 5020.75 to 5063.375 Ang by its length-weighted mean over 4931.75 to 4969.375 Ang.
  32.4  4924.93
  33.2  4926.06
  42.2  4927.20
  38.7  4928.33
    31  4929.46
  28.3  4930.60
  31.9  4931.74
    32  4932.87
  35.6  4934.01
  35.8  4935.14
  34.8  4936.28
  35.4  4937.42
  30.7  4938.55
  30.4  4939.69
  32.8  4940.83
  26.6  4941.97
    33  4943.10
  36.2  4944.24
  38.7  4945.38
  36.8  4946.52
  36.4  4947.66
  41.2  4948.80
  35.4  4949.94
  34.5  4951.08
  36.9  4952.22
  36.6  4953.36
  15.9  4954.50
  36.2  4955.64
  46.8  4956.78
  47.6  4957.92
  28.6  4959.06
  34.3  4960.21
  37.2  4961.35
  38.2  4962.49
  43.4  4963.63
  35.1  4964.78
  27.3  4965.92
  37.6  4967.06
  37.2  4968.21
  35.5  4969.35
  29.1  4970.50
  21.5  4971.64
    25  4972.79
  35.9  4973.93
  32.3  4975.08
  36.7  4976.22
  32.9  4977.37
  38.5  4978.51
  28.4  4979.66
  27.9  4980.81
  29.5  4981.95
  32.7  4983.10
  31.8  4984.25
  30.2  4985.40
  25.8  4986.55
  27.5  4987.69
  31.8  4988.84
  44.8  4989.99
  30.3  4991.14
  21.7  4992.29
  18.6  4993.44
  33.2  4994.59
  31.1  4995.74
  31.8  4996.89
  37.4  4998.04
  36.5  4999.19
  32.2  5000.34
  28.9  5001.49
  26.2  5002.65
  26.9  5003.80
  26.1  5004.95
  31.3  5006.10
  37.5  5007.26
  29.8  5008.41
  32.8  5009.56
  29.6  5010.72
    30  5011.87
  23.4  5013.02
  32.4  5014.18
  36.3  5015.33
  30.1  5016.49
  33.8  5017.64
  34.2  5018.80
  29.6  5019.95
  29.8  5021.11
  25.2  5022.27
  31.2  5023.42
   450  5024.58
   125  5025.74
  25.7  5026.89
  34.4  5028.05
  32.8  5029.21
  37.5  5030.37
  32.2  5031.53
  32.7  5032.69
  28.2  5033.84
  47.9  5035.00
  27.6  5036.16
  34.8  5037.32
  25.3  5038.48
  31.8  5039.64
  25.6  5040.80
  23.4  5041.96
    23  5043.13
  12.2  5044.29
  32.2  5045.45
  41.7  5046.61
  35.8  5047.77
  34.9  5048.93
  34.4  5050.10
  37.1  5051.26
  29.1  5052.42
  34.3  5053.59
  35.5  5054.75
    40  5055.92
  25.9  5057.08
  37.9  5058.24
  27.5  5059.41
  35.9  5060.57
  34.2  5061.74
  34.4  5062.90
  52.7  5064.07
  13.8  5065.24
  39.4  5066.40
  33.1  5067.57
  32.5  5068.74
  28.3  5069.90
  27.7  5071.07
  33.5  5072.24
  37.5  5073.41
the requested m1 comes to 1.35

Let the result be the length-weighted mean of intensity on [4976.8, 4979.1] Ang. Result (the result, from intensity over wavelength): 35.7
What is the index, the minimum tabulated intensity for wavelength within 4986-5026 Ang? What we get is 18.6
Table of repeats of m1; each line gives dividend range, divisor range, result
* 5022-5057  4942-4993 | 1.49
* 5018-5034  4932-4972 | 2.03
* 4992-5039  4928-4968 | 1.29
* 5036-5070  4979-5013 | 1.08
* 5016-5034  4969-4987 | 2.12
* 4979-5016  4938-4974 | 0.90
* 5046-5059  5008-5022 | 1.15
